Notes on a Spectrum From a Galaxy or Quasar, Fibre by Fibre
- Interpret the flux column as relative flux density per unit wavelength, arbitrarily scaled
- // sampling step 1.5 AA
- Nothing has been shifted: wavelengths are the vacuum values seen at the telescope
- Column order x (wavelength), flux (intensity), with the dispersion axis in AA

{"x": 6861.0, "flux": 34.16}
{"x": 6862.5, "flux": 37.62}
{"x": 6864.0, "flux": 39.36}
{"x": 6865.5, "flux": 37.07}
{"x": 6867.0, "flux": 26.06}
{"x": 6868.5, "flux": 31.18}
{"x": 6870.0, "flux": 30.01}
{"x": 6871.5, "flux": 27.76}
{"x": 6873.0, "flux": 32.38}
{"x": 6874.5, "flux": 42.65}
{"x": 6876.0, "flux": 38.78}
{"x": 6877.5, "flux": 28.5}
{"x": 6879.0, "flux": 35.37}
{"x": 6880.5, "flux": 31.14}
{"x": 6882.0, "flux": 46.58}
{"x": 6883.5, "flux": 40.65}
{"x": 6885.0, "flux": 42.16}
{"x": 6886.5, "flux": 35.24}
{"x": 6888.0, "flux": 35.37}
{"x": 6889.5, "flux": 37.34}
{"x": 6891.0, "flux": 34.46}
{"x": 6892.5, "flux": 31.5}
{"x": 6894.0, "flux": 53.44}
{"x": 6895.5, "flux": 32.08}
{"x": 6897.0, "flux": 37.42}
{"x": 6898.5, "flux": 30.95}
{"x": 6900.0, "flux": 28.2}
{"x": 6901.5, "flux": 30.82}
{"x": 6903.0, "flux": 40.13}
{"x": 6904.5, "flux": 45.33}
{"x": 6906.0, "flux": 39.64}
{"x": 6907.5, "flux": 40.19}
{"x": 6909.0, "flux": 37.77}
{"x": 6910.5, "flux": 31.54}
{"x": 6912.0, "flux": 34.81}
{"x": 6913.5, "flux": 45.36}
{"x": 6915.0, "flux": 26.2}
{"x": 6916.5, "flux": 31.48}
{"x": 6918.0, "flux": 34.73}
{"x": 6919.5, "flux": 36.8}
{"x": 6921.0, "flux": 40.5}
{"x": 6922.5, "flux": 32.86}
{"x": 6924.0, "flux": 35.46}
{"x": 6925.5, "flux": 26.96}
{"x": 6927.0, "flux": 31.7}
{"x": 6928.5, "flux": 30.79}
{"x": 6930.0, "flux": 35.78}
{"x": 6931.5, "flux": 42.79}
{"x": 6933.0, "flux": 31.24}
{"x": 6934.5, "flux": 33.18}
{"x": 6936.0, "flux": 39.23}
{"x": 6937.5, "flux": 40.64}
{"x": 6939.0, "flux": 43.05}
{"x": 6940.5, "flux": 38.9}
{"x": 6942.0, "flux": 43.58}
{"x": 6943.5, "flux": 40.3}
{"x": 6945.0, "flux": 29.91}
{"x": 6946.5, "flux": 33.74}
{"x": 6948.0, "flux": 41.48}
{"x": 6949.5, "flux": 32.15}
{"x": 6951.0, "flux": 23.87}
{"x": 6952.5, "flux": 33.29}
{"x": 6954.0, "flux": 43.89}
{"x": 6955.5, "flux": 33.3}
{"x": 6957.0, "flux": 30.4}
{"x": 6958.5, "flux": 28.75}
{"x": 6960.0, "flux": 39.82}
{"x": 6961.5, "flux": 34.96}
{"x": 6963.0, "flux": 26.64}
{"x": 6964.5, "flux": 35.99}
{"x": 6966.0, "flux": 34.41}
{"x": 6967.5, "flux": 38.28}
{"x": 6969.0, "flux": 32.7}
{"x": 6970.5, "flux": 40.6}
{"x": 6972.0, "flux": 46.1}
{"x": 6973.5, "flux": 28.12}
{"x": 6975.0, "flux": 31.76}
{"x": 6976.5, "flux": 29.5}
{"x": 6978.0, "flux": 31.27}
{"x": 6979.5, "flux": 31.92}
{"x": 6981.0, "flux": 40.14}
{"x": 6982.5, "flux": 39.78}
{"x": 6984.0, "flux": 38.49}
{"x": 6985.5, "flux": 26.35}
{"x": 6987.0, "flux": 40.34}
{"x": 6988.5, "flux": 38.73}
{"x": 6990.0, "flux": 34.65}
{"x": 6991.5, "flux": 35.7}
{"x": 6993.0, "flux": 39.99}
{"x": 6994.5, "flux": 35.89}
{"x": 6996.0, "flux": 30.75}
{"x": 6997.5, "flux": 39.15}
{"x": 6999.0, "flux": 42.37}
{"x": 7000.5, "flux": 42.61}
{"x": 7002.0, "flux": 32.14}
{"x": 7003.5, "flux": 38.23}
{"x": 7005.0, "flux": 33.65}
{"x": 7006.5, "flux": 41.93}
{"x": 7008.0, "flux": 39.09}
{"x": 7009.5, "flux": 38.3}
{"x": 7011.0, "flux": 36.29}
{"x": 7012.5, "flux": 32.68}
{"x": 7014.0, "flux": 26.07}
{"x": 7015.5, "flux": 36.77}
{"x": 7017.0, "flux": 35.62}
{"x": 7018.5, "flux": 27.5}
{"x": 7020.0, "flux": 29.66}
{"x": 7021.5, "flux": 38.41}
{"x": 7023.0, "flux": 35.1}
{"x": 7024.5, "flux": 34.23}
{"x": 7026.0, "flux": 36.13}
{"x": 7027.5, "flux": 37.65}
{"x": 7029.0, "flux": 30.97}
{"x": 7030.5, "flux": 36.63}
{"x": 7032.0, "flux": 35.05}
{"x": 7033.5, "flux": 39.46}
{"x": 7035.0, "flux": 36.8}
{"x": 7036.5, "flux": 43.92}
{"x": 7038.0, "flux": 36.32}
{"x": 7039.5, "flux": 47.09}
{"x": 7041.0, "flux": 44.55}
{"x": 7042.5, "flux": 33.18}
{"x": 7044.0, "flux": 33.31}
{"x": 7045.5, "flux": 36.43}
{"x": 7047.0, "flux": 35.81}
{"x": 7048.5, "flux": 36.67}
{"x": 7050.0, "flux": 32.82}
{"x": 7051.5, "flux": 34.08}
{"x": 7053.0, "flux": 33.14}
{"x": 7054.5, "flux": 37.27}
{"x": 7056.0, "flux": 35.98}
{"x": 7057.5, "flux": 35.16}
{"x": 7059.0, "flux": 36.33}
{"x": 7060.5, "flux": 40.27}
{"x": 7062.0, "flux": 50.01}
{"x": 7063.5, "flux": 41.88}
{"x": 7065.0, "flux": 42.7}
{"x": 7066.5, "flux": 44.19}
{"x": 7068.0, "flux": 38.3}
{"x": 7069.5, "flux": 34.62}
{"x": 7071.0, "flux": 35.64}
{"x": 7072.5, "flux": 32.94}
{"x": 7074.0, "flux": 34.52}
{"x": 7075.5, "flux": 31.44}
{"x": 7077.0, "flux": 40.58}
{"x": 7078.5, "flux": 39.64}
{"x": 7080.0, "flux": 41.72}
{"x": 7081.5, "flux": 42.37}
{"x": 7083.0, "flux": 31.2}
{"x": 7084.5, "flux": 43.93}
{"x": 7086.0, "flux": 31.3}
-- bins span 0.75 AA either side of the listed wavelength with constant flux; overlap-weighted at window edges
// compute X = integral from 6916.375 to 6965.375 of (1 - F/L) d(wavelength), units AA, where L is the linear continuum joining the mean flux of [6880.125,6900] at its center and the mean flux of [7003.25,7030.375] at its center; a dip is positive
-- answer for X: 1.6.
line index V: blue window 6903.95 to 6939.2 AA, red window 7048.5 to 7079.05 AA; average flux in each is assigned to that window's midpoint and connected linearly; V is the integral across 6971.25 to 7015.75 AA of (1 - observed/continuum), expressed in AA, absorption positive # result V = 1.0 AA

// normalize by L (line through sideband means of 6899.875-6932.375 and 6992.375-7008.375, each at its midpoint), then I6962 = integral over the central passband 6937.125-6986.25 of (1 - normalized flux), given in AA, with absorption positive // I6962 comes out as 2.0 AA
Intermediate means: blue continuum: 35.6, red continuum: 37.8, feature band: 35.2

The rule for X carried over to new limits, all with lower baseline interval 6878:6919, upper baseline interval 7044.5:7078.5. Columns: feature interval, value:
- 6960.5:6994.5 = 1.5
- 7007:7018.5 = 0.8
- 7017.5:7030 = 1.1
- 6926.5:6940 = 0.1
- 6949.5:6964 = 1.6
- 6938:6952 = 0.2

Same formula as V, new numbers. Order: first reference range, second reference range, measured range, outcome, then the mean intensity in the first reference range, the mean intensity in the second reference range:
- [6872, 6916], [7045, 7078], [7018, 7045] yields 0.50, 36.7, 37.3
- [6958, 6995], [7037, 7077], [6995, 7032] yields 0.85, 35.3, 37.6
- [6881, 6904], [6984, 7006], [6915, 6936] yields 1.64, 37.1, 36.6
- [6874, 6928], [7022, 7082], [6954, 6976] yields 1.25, 36.2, 37.6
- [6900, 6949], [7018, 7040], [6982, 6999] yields -0.12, 36.3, 36.3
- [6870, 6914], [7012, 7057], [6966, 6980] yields 0.61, 36.6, 35.7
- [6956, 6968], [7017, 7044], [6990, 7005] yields -0.86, 33.6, 36.5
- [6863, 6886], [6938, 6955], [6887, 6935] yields 0.67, 35.3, 36.7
